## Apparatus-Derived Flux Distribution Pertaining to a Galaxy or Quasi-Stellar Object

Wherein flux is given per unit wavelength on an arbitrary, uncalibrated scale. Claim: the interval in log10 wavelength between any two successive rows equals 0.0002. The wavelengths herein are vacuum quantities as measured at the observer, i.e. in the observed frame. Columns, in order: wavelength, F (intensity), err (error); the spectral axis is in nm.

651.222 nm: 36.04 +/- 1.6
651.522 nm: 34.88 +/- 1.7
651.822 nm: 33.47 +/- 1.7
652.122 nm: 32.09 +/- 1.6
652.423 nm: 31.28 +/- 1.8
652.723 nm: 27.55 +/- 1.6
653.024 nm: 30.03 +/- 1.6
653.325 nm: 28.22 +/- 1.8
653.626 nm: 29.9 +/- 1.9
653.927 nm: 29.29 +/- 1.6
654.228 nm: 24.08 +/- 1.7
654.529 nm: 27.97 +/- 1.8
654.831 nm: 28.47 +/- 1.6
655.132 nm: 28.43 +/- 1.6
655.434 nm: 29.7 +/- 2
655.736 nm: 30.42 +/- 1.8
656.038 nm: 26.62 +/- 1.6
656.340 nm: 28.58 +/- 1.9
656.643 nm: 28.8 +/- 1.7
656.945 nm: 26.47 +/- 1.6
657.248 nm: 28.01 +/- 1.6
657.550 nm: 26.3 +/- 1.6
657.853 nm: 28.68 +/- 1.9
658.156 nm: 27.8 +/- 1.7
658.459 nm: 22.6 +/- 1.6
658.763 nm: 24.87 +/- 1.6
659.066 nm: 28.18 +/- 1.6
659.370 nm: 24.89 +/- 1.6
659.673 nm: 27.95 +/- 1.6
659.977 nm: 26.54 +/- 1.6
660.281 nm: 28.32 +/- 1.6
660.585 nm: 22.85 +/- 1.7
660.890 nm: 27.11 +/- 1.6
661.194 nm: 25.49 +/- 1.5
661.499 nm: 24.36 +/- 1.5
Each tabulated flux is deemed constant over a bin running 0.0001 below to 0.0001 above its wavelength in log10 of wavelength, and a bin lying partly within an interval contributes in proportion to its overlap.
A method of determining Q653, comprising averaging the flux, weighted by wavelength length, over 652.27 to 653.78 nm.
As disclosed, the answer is 29.4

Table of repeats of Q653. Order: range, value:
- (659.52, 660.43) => 27.6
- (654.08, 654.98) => 26.8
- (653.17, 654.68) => 27.9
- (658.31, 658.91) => 23.7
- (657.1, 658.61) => 26.7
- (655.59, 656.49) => 28.5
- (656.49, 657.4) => 27.8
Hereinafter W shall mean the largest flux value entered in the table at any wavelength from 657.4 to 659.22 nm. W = 28.68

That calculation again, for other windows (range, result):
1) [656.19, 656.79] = 28.8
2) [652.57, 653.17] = 30.03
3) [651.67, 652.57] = 33.47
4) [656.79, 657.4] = 28.01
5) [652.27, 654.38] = 31.28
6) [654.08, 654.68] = 27.97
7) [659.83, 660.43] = 28.32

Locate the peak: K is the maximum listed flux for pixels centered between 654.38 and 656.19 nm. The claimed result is 30.42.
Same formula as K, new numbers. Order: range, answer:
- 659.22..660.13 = 27.95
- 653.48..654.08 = 29.9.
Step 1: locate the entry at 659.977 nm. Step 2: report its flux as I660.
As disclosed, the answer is 26.54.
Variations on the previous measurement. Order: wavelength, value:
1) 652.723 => 27.55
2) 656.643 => 28.8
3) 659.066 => 28.18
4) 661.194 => 25.49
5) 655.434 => 29.7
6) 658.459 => 22.6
